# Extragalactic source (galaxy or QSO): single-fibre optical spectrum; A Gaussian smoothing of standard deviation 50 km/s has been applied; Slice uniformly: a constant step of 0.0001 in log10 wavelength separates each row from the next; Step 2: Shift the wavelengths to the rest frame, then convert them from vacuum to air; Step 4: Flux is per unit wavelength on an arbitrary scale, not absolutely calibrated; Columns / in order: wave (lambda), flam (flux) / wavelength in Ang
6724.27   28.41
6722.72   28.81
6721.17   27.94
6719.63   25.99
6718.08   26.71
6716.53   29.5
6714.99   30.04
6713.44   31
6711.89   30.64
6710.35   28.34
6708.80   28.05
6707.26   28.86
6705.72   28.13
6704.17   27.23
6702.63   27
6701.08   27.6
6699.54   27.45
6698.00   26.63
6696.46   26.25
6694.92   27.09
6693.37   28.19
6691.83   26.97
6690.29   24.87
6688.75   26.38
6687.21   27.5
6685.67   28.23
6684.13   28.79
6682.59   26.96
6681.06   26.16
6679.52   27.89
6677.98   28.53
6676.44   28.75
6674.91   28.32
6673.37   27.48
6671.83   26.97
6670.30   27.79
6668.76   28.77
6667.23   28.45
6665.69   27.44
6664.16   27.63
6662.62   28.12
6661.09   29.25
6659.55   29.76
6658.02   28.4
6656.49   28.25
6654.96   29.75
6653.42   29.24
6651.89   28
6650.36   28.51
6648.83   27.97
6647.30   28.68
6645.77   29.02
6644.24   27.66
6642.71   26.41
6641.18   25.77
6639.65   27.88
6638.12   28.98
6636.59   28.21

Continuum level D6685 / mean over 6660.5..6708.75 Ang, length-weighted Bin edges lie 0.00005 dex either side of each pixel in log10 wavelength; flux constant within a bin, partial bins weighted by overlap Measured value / 27.6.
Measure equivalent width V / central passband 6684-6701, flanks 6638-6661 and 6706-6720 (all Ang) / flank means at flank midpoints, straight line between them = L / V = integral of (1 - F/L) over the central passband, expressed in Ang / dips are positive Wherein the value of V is 0.9 Ang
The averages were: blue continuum 28.3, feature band 27.1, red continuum 28.9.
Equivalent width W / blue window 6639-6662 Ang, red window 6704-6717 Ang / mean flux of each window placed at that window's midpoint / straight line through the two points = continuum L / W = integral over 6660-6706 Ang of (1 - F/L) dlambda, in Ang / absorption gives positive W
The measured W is 1.9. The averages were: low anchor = 28.3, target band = 27.6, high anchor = 29.2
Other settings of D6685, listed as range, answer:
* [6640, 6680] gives 28.2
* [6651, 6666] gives 28.6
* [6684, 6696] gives 27.1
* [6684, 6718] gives 27.9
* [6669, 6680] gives 28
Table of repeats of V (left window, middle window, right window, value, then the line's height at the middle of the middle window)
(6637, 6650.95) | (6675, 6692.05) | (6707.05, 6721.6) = 0.56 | 28.4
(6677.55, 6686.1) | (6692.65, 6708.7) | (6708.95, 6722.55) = 0.46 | 28.3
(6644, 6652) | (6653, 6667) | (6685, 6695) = -0.32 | 28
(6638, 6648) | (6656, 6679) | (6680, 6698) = -0.77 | 27.3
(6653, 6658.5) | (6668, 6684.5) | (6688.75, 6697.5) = -0.10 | 27.7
